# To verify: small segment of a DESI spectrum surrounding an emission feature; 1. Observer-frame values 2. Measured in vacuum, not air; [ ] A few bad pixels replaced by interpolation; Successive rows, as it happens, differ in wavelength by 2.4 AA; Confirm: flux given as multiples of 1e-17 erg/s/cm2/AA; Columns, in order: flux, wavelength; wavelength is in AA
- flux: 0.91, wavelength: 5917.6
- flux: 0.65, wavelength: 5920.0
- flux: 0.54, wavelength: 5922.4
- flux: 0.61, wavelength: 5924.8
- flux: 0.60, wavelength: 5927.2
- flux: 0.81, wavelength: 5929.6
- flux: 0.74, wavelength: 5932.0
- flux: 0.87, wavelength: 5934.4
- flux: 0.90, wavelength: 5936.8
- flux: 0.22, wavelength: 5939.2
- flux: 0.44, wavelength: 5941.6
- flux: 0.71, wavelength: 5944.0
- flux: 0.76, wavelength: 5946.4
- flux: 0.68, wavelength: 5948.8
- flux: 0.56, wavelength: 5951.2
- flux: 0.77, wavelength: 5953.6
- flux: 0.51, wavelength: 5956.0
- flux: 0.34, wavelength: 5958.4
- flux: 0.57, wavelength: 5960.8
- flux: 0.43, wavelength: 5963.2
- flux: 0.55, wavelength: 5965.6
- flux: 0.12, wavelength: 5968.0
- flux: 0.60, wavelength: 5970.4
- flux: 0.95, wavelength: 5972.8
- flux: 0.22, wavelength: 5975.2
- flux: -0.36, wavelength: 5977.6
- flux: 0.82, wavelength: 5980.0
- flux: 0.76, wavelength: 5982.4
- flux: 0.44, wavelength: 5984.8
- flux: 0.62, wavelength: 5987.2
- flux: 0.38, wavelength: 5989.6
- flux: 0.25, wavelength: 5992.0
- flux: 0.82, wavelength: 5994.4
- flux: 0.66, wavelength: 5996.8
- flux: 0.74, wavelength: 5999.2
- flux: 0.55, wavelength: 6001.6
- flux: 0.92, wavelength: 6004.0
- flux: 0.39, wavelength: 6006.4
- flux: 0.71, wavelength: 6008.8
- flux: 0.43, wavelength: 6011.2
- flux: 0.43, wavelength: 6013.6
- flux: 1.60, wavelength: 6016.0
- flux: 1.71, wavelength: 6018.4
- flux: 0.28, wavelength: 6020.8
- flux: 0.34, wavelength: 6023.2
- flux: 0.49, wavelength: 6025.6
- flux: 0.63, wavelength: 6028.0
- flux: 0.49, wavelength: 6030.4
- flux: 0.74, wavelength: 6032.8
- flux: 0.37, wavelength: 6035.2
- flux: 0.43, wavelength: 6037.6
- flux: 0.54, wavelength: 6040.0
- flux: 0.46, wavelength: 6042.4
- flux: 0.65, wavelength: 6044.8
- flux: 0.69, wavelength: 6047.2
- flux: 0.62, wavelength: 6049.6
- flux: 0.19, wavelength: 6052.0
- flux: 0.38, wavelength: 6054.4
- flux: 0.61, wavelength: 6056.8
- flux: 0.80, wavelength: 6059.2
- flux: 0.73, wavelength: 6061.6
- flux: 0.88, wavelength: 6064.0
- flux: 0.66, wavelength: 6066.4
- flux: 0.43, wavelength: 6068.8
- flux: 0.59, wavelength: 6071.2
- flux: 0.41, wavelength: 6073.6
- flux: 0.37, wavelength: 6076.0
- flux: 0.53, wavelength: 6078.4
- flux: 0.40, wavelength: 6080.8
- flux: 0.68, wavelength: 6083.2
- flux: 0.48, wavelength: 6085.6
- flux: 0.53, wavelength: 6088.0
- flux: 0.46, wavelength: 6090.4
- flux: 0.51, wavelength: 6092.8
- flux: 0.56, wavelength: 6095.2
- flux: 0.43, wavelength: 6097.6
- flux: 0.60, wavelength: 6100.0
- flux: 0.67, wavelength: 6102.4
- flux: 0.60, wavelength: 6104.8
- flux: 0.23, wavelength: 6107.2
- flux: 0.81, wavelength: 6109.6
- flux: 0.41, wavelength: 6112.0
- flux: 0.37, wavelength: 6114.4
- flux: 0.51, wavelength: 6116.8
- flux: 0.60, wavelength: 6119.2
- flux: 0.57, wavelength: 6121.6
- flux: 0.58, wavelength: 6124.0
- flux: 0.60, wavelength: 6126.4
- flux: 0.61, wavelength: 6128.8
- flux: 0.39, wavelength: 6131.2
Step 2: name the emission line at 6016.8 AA H-beta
